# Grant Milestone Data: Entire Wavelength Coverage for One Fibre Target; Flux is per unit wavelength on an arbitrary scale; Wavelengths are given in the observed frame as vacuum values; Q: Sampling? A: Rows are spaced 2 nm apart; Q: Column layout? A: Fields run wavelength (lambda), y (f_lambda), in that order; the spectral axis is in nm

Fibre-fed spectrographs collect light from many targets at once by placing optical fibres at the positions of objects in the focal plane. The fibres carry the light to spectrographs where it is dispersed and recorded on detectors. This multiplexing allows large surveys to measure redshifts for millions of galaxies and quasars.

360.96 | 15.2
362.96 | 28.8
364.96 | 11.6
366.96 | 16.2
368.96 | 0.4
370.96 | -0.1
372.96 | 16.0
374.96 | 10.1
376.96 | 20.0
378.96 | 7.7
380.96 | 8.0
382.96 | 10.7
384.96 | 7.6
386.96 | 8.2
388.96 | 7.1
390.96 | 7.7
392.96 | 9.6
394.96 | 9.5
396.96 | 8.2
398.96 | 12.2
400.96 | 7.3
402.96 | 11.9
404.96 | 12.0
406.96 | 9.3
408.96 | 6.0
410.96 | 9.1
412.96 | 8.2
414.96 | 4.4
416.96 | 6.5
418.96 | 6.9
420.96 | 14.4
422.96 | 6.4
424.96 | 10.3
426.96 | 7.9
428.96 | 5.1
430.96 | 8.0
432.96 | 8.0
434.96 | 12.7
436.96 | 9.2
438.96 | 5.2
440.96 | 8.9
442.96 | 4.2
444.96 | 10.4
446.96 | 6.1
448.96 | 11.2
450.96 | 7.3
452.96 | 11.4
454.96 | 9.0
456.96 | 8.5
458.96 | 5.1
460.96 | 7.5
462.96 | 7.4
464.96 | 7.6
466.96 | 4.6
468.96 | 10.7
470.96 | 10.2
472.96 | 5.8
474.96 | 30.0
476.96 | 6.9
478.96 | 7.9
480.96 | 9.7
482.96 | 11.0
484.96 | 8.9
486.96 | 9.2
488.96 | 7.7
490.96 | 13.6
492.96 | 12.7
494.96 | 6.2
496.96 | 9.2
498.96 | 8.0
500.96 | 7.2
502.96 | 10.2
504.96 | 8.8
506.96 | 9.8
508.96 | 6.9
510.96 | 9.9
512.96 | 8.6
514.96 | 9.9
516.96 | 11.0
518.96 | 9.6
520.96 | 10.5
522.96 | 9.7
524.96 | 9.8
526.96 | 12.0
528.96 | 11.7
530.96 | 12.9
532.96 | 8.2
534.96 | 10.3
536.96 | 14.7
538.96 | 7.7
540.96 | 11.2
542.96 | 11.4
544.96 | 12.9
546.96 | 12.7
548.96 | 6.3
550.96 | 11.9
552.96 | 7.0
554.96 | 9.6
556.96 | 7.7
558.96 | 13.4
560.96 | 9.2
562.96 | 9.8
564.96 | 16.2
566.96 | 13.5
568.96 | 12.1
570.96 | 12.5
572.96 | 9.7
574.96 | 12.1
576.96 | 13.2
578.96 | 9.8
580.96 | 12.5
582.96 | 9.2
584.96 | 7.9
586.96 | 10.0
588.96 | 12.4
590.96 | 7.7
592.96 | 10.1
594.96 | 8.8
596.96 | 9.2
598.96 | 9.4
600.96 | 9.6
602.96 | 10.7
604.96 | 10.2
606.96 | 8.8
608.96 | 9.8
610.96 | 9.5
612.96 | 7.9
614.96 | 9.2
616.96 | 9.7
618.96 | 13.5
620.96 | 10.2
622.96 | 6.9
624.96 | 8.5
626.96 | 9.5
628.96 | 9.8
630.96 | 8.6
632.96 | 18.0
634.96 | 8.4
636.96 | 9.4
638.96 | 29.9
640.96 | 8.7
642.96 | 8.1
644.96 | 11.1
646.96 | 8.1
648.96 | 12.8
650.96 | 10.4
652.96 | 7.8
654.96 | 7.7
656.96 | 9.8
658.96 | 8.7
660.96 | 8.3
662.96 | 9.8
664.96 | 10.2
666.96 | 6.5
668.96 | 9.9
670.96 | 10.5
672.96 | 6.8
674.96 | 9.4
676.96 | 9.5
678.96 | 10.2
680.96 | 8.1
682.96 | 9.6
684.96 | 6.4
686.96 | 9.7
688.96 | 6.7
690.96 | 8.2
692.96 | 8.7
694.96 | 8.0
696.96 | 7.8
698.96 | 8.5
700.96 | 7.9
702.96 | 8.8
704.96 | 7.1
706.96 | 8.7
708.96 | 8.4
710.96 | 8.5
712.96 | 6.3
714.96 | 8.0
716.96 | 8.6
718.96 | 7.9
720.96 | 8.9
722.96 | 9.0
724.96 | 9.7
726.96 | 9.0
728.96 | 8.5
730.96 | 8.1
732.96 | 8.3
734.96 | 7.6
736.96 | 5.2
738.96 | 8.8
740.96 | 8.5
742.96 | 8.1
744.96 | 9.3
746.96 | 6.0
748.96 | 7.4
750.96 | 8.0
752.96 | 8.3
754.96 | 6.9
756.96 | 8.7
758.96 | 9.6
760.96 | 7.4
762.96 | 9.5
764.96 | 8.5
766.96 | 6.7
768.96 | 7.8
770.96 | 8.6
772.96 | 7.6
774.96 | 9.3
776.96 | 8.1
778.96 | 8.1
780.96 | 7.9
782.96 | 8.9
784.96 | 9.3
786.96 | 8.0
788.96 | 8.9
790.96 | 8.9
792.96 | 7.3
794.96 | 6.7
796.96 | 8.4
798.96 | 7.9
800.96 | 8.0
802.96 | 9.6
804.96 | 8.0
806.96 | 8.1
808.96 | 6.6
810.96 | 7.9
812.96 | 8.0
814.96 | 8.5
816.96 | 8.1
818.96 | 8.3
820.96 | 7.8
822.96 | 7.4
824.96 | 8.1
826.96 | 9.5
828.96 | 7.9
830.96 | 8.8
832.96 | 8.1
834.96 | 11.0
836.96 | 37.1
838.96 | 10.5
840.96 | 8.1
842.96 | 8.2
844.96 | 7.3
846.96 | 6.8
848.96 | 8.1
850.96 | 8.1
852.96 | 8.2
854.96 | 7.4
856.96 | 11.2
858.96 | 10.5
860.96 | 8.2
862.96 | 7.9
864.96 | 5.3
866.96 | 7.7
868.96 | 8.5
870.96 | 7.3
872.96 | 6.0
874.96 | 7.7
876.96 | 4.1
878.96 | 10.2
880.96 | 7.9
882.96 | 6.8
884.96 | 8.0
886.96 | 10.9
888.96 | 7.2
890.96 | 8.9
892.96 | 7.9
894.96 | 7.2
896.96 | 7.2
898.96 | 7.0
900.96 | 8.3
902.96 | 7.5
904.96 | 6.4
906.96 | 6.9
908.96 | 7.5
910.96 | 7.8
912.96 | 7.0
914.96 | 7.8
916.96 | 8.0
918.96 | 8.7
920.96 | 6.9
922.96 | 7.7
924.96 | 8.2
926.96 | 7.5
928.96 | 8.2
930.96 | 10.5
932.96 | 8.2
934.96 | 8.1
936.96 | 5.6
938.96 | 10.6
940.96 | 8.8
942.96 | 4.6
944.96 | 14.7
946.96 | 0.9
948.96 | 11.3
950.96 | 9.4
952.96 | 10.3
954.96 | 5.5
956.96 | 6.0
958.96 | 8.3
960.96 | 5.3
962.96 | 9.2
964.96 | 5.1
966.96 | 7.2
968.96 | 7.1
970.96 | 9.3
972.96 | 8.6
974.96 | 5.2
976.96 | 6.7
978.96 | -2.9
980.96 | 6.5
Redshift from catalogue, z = 0.27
